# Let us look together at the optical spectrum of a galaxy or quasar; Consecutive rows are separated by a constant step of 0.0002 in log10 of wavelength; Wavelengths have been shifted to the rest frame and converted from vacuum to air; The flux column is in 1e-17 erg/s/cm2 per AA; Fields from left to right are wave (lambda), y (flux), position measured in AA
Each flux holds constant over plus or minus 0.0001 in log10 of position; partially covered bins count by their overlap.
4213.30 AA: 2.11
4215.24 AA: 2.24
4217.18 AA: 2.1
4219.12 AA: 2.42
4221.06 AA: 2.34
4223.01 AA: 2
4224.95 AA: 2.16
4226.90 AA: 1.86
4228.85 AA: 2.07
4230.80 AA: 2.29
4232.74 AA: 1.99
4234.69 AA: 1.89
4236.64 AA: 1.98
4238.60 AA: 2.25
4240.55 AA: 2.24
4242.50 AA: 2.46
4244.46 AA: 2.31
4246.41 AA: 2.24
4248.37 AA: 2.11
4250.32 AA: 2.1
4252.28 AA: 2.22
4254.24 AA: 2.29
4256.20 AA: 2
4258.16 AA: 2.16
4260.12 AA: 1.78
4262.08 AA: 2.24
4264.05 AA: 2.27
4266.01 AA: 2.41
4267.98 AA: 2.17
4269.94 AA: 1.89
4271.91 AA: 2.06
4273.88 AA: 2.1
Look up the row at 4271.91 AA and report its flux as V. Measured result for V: 2.06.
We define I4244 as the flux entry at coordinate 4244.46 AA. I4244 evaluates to 2.31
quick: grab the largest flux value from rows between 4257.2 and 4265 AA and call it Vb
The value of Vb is 2.27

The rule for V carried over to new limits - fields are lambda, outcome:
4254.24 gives 2.29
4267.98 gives 2.17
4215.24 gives 2.24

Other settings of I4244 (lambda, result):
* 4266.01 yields 2.41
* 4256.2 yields 2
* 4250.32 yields 2.1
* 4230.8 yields 2.29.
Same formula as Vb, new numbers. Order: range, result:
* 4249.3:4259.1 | 2.29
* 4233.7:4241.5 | 2.25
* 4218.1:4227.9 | 2.42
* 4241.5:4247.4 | 2.46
